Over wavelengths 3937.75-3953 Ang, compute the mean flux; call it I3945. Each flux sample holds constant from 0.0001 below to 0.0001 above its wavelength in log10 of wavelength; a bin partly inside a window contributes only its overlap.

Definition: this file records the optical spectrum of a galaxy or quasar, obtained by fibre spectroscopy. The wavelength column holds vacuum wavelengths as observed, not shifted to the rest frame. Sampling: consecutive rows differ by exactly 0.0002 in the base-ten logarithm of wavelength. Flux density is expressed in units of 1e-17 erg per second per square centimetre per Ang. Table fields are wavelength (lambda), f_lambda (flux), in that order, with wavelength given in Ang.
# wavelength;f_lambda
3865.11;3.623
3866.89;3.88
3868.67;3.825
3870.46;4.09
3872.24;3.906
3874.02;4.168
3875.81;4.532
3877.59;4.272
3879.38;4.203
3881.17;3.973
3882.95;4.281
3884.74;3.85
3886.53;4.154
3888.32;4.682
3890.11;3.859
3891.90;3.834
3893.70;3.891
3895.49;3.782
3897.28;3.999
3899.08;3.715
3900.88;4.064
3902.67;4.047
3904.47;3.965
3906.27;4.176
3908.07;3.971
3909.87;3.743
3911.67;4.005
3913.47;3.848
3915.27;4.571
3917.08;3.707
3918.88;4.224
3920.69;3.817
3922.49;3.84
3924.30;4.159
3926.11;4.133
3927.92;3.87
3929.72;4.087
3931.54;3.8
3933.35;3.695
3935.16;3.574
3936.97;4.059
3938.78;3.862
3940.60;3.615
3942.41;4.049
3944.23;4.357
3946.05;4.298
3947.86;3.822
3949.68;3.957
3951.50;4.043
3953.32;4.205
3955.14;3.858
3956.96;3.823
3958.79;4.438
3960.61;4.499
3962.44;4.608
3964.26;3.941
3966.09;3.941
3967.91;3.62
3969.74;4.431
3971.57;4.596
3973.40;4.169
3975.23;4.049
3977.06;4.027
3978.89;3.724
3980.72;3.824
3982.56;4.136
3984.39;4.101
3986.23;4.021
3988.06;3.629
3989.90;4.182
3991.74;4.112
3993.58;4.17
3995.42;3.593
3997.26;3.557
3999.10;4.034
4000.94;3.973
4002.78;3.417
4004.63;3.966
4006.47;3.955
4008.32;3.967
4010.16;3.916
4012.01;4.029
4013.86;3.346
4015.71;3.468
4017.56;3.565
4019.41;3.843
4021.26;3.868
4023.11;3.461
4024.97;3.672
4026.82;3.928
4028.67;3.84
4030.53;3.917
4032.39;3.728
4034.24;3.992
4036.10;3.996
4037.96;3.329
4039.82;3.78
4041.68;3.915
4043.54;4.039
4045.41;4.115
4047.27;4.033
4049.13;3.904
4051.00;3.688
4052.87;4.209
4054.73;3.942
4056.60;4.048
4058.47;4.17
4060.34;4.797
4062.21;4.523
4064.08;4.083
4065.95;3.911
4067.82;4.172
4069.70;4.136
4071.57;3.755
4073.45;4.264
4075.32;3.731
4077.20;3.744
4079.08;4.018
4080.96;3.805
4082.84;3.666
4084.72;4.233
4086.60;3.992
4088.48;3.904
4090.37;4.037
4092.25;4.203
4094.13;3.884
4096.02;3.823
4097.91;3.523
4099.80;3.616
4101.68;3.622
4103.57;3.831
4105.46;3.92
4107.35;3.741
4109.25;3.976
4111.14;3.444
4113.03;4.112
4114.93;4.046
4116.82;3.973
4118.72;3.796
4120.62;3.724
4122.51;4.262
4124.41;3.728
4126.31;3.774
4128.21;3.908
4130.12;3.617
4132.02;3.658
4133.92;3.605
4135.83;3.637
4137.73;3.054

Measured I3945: 4.01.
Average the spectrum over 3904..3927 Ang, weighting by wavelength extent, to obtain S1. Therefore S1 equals 4.01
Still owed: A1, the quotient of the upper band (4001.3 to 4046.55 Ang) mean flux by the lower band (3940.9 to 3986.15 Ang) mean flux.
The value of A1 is 0.9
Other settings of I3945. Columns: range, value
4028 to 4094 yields 3.99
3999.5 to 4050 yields 3.82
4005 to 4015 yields 3.84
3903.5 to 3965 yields 4.02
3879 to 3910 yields 4.01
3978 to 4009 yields 3.9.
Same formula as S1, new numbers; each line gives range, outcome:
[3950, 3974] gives 4.16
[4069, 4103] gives 3.88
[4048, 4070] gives 4.13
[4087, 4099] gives 3.89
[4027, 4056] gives 3.9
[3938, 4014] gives 4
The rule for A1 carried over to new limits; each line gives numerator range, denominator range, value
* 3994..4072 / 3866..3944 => 0.98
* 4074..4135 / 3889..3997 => 0.96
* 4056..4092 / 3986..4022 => 1.06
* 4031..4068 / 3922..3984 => 1.00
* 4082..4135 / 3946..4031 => 0.97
